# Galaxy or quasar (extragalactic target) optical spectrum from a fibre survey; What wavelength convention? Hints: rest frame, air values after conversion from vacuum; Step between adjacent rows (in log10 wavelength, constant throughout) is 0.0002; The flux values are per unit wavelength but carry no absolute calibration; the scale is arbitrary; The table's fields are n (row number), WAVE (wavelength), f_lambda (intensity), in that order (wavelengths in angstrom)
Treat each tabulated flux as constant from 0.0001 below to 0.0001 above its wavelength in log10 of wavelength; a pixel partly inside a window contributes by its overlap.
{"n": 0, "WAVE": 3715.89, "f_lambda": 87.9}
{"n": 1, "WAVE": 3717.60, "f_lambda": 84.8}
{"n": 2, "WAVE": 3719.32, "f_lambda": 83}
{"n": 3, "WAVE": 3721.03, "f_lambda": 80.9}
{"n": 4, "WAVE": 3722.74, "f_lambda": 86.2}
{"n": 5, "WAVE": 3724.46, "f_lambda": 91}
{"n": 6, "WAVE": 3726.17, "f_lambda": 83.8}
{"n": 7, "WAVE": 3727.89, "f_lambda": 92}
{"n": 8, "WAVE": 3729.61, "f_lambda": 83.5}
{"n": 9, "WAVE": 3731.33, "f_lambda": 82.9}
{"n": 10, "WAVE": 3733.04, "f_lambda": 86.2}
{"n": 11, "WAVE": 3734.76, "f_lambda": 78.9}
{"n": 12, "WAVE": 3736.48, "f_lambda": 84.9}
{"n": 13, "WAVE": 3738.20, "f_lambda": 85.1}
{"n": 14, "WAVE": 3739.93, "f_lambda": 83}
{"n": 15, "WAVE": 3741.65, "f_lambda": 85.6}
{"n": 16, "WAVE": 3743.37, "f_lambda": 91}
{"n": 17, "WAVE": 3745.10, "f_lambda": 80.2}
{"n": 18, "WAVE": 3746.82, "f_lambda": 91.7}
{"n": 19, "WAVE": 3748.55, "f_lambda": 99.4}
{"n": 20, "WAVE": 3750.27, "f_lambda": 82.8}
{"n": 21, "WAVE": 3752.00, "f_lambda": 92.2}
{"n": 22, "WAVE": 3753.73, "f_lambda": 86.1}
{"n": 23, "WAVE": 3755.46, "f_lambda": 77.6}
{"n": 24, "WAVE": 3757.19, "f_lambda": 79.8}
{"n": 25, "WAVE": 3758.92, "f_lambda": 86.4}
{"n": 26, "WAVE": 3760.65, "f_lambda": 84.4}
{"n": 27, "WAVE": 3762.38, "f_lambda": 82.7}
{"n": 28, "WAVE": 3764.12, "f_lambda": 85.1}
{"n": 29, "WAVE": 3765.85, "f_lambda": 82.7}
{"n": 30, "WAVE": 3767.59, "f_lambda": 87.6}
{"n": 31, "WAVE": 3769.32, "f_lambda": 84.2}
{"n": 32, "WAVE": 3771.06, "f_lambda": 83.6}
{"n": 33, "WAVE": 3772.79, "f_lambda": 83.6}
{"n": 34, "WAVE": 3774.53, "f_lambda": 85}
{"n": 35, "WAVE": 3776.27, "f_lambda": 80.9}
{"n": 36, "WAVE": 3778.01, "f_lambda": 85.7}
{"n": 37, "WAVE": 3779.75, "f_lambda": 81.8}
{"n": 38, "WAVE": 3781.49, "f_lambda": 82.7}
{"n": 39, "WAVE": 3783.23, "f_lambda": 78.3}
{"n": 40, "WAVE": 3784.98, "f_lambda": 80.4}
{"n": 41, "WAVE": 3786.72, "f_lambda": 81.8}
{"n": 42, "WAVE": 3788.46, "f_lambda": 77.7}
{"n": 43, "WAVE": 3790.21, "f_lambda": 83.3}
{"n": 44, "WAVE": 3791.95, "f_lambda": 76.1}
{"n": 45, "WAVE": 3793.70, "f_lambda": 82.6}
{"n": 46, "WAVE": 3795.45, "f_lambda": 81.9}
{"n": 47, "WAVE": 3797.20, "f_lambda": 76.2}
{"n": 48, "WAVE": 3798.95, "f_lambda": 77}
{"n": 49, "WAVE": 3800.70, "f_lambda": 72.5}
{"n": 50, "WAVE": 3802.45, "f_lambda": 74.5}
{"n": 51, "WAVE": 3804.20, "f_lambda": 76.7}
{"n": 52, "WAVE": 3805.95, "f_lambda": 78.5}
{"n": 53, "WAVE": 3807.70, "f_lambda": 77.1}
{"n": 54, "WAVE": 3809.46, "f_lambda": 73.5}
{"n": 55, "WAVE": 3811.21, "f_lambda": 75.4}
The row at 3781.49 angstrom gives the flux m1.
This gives 82.7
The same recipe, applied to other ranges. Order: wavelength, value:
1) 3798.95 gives 77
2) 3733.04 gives 86.2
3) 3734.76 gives 78.9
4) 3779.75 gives 81.8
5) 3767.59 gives 87.6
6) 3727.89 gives 92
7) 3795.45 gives 81.9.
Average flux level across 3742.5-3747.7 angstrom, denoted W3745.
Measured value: 87.6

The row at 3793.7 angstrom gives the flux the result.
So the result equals 82.6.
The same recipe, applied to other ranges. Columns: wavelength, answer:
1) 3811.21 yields 75.4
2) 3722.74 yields 86.2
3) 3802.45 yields 74.5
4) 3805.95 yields 78.5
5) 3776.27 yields 80.9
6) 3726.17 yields 83.8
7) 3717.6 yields 84.8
